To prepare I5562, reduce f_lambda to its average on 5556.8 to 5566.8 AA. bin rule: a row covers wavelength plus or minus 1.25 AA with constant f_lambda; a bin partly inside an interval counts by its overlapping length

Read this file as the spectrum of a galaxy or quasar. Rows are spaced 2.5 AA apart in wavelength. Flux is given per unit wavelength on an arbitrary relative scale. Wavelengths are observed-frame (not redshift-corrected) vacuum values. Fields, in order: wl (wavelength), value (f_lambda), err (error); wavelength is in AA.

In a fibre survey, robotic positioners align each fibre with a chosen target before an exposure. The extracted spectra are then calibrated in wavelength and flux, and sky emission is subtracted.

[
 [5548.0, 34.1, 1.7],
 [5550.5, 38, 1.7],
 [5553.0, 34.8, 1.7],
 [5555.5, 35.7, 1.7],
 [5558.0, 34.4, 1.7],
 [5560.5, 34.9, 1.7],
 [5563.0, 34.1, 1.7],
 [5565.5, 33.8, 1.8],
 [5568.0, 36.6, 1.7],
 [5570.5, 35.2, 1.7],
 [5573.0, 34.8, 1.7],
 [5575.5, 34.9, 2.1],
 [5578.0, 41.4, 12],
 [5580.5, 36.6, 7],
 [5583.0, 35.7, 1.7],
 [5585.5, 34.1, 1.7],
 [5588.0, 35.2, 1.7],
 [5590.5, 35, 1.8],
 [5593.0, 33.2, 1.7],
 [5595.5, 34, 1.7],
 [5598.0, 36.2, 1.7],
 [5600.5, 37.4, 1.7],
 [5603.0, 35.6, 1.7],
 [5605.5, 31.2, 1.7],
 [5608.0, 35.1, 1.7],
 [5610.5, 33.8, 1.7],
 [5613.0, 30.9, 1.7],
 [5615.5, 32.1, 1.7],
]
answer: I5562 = 34.3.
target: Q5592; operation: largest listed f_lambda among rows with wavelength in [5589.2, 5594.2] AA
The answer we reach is 35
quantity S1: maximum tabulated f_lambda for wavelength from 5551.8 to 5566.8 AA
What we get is 35.7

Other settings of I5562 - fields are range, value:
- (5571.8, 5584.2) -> 36.7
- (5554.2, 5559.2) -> 35.1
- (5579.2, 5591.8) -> 35.3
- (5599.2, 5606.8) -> 34.7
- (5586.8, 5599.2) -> 34.7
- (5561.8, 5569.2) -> 34.8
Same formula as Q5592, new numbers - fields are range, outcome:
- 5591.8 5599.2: 36.2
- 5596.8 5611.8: 37.4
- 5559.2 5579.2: 41.4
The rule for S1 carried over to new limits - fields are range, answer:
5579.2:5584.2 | 36.6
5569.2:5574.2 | 35.2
